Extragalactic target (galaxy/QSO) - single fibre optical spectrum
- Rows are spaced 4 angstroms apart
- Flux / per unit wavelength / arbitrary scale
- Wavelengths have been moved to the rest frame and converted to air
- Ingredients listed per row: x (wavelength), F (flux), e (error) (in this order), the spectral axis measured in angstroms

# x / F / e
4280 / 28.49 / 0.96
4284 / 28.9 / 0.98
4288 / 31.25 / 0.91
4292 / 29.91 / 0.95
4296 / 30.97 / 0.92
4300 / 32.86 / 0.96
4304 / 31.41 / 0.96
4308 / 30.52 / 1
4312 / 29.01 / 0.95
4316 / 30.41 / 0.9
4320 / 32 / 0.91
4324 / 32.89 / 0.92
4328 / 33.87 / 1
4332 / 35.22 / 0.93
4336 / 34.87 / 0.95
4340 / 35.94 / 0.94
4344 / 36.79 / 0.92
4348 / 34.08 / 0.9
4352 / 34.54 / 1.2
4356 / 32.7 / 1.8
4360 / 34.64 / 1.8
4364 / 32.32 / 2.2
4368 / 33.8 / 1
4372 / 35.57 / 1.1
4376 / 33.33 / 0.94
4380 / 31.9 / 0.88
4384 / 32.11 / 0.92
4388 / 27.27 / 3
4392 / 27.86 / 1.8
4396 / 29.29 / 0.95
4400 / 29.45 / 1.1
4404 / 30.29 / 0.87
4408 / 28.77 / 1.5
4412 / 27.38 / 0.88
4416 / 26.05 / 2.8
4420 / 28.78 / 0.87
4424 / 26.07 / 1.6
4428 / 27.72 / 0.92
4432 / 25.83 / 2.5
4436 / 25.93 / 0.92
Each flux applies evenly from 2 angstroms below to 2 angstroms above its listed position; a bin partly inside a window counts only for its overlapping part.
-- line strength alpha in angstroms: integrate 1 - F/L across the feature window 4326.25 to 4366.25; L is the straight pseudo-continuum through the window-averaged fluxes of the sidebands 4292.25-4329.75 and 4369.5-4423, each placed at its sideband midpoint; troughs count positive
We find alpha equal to -4.8 angstroms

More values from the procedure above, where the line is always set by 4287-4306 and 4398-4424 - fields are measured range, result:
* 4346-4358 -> -1.6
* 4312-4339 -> -2.2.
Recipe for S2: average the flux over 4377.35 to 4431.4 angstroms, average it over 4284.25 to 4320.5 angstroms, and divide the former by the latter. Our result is 0.9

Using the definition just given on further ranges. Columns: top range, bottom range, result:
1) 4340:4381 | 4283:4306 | 1.10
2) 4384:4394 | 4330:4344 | 0.80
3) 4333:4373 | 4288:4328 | 1.10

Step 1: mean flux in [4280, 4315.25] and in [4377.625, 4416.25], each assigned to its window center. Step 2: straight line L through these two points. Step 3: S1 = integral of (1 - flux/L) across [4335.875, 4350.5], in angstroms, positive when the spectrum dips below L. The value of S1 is -2.7 angstroms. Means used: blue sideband 30.5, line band 35.5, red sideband 29.2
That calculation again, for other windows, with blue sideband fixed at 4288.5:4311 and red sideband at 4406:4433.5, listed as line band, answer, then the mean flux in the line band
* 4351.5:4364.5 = -1.9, 33.6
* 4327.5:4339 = -1.9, 34.9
